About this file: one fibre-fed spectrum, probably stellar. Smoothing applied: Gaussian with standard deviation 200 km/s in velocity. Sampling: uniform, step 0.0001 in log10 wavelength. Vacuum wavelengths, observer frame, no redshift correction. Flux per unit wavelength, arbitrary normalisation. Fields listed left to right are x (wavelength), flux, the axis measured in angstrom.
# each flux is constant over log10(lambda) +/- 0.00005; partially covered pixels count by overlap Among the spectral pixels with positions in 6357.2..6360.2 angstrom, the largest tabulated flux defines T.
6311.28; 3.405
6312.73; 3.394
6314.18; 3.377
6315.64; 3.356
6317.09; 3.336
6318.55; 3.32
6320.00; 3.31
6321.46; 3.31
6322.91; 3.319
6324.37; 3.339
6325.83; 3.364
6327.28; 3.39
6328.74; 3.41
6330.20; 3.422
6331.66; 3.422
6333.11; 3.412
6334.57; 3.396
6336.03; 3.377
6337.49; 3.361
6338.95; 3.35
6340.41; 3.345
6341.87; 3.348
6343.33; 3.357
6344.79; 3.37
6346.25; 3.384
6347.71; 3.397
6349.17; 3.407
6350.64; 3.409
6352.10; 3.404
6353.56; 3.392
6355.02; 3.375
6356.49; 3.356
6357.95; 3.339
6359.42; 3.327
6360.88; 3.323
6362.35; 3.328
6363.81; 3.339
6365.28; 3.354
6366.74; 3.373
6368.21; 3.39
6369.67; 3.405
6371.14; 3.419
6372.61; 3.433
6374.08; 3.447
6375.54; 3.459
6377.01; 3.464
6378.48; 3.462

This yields 3.339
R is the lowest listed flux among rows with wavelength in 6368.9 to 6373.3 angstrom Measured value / 3.405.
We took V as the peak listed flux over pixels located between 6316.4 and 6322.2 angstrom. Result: 3.336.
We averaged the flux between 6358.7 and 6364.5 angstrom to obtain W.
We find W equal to 3.33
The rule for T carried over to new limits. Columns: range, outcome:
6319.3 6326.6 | 3.364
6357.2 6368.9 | 3.39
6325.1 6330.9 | 3.422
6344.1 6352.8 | 3.409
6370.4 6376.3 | 3.459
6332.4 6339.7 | 3.412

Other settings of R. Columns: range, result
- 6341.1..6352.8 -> 3.348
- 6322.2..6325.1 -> 3.319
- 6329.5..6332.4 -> 3.422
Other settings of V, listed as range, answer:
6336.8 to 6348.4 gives 3.397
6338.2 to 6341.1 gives 3.35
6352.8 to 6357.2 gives 3.392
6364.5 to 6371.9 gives 3.419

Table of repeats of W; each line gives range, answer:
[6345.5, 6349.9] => 3.4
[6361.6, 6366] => 3.34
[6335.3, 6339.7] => 3.36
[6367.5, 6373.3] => 3.41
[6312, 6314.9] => 3.39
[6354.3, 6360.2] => 3.35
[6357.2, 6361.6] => 3.33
